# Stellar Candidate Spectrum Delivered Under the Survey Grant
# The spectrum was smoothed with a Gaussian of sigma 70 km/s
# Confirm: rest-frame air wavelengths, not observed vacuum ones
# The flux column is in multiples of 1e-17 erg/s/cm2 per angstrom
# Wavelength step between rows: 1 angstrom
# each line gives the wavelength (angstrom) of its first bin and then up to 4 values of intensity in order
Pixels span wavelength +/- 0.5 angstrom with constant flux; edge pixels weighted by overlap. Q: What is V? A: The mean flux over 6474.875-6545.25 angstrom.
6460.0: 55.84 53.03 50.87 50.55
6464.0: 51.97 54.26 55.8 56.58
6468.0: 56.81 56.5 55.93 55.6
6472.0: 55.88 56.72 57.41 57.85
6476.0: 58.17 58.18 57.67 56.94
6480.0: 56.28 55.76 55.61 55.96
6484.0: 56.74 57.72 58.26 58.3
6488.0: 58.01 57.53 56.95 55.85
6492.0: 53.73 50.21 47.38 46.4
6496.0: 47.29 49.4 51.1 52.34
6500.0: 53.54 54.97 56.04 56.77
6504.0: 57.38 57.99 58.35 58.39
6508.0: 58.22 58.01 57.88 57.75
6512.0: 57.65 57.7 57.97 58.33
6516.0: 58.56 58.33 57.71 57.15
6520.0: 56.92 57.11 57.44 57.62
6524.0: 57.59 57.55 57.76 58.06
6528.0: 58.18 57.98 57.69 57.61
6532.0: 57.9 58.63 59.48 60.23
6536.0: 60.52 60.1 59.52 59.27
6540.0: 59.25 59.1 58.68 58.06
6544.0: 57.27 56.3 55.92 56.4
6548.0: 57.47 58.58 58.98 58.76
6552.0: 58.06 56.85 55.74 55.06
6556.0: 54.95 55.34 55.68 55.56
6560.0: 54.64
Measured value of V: 56.8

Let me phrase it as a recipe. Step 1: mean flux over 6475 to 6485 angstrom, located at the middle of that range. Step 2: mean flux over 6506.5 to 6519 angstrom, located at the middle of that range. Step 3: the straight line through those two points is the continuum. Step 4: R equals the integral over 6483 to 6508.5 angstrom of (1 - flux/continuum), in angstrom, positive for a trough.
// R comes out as 1.2 angstrom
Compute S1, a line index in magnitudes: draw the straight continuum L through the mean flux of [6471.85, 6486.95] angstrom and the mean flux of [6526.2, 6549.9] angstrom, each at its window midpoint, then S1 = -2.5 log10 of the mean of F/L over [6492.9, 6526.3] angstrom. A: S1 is 0.038 mag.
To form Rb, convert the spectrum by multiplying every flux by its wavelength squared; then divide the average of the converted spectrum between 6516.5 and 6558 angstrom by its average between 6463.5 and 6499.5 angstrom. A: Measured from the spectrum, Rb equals 1.07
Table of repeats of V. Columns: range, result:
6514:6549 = 58.1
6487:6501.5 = 52.7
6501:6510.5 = 57.5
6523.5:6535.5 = 58.2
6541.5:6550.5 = 57.5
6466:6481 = 56.8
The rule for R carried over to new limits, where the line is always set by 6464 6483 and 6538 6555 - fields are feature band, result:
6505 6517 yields -0.2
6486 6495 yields 0.4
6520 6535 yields -0.1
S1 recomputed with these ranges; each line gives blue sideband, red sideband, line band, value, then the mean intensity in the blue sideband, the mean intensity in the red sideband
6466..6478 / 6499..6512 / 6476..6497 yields 0.04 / 56.9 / 56.9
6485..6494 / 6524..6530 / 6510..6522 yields -0.01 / 55.7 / 57.9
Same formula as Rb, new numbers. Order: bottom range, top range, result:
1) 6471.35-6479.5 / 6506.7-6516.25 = 1.02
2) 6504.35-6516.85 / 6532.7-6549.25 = 1.02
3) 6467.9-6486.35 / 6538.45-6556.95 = 1.03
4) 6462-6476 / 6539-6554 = 1.07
